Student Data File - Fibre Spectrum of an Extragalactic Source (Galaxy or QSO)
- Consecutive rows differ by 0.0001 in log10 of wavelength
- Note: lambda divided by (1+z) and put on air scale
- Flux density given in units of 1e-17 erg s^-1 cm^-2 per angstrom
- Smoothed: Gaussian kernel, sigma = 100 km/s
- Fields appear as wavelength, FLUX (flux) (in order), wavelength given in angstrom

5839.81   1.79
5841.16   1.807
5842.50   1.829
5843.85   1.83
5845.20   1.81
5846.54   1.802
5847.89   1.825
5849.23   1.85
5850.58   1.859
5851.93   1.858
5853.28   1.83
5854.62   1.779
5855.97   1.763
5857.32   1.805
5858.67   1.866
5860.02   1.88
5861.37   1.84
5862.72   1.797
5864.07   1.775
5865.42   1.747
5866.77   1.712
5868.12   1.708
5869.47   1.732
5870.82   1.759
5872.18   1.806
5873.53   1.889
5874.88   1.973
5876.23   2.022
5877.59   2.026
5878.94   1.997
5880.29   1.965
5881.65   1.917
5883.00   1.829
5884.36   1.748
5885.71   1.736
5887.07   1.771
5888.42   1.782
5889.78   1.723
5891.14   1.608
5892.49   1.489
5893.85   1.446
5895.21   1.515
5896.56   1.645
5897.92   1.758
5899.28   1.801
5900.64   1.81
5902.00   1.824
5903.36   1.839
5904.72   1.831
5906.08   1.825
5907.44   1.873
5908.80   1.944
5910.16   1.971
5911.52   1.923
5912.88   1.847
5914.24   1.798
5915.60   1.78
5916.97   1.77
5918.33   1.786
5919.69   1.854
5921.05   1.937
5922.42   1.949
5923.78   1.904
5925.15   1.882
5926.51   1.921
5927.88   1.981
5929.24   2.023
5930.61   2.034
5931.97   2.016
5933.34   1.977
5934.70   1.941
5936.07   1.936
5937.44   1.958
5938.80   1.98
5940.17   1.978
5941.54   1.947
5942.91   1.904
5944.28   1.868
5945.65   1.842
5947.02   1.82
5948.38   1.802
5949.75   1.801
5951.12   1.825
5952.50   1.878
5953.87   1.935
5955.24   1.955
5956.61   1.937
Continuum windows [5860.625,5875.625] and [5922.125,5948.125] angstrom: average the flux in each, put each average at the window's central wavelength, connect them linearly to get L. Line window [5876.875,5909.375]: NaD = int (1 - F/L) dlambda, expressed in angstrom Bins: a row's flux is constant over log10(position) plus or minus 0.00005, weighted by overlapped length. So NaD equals 1.2 angstrom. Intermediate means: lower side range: 1.8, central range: 1.78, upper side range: 1.94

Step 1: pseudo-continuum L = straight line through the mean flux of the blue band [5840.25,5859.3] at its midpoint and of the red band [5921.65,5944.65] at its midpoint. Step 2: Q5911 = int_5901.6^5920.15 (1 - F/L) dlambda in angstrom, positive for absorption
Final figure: 0.7 angstrom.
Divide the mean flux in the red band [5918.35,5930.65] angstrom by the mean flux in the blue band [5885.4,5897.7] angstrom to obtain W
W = 1.2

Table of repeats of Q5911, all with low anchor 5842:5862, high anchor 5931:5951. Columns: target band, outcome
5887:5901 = 1.6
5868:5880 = -0.3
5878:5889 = 0.1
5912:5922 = 0.3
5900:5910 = 0.1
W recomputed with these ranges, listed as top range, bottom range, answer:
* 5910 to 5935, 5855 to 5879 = 1.04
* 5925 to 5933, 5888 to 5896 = 1.25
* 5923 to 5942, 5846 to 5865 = 1.08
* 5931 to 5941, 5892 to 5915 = 1.11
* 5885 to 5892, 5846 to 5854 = 0.94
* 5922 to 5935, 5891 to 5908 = 1.15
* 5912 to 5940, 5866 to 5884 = 1.02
